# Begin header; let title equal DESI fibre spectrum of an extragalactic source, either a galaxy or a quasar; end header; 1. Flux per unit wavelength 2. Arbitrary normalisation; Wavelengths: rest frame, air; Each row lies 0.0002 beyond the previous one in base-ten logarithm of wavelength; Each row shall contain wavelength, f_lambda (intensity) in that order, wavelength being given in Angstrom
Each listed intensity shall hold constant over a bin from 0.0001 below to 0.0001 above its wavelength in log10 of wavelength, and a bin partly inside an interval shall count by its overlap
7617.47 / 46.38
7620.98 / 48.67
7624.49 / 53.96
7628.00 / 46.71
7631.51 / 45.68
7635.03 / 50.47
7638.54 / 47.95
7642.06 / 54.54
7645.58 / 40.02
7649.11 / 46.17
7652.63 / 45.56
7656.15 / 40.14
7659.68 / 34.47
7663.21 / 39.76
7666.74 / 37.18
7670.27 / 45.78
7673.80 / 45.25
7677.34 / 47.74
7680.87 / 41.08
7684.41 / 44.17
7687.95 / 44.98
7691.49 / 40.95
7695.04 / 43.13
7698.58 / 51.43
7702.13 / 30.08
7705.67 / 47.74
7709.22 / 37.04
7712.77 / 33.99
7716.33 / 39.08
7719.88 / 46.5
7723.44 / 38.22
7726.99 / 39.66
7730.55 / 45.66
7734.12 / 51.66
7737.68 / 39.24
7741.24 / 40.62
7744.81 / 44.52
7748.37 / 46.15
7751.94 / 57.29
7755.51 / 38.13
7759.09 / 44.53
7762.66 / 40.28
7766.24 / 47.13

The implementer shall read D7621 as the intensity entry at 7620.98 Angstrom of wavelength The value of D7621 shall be 48.67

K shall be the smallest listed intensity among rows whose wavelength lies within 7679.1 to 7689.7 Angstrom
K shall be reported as 41.08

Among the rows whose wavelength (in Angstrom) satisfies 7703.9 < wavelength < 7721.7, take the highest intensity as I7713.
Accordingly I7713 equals 47.74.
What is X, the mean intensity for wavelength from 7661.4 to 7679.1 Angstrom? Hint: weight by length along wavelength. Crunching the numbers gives 43.1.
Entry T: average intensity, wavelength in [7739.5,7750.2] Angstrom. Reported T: 43.8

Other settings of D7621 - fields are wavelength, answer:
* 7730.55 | 45.66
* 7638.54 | 47.95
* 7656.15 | 40.14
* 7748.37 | 46.15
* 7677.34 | 47.74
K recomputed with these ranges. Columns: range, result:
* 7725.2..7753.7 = 39.24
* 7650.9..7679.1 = 34.47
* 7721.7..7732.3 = 38.22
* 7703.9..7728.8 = 33.99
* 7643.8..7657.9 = 40.02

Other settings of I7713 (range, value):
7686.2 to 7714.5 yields 51.43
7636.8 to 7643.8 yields 54.54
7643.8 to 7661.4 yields 46.17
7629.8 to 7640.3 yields 50.47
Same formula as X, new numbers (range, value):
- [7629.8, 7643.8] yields 49.7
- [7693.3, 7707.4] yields 43.1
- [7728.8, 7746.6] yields 44.3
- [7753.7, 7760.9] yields 41.4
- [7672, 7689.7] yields 44.7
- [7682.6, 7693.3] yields 43.3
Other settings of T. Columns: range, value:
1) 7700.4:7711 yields 38.3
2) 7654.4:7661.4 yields 37.3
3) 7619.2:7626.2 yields 51.3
